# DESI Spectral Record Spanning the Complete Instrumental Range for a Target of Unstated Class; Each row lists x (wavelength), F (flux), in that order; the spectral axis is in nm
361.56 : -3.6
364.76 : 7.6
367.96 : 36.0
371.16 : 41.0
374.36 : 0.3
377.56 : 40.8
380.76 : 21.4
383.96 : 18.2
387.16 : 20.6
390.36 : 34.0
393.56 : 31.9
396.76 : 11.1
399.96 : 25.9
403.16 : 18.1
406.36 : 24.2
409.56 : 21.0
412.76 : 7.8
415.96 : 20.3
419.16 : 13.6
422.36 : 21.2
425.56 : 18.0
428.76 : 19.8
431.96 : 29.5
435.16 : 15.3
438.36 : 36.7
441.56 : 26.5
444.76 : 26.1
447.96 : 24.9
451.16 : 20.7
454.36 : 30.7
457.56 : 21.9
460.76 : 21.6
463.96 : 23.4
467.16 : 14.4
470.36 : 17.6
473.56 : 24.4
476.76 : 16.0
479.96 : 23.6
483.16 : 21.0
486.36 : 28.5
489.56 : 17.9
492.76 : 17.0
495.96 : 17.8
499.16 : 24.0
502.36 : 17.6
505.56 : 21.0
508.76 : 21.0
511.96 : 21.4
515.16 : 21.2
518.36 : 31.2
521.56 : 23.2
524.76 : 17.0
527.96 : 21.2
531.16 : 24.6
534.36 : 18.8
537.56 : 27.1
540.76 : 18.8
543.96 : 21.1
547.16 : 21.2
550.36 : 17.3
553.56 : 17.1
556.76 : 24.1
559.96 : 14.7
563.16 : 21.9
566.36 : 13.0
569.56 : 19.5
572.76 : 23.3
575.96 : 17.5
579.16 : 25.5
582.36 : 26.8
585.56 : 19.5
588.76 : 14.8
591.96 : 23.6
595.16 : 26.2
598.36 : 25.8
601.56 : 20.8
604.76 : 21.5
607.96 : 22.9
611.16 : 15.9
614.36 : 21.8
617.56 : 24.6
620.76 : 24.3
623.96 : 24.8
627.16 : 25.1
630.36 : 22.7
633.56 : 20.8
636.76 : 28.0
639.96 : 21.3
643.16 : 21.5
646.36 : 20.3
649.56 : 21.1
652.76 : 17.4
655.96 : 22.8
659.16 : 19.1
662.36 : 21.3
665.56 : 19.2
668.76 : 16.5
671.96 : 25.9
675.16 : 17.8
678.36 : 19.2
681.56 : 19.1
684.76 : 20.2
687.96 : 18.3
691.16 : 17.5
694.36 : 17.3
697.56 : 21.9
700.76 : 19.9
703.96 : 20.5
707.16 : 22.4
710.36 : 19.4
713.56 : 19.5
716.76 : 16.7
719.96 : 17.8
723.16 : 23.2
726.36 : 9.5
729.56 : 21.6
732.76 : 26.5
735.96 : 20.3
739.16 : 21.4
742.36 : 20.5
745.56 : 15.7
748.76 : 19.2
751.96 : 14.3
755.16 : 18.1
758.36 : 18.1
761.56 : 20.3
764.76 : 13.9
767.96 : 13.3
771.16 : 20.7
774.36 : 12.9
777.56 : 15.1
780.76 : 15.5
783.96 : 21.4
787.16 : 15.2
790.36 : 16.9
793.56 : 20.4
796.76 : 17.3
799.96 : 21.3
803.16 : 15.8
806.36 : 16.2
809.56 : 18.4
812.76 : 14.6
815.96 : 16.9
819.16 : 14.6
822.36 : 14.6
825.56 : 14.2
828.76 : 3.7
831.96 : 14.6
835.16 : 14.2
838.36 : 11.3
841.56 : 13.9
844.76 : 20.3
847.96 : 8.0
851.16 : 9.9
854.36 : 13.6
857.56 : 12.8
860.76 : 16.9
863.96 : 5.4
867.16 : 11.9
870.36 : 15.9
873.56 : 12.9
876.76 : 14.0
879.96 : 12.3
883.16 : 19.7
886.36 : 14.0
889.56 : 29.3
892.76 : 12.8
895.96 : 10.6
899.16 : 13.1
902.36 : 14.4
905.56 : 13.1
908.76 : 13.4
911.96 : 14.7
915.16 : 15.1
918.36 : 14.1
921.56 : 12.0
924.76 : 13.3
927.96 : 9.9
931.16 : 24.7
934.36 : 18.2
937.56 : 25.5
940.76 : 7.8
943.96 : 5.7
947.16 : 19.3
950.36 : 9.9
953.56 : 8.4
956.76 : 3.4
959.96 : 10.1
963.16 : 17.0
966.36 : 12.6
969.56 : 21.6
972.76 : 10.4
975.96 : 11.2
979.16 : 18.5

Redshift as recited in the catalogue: 1.39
